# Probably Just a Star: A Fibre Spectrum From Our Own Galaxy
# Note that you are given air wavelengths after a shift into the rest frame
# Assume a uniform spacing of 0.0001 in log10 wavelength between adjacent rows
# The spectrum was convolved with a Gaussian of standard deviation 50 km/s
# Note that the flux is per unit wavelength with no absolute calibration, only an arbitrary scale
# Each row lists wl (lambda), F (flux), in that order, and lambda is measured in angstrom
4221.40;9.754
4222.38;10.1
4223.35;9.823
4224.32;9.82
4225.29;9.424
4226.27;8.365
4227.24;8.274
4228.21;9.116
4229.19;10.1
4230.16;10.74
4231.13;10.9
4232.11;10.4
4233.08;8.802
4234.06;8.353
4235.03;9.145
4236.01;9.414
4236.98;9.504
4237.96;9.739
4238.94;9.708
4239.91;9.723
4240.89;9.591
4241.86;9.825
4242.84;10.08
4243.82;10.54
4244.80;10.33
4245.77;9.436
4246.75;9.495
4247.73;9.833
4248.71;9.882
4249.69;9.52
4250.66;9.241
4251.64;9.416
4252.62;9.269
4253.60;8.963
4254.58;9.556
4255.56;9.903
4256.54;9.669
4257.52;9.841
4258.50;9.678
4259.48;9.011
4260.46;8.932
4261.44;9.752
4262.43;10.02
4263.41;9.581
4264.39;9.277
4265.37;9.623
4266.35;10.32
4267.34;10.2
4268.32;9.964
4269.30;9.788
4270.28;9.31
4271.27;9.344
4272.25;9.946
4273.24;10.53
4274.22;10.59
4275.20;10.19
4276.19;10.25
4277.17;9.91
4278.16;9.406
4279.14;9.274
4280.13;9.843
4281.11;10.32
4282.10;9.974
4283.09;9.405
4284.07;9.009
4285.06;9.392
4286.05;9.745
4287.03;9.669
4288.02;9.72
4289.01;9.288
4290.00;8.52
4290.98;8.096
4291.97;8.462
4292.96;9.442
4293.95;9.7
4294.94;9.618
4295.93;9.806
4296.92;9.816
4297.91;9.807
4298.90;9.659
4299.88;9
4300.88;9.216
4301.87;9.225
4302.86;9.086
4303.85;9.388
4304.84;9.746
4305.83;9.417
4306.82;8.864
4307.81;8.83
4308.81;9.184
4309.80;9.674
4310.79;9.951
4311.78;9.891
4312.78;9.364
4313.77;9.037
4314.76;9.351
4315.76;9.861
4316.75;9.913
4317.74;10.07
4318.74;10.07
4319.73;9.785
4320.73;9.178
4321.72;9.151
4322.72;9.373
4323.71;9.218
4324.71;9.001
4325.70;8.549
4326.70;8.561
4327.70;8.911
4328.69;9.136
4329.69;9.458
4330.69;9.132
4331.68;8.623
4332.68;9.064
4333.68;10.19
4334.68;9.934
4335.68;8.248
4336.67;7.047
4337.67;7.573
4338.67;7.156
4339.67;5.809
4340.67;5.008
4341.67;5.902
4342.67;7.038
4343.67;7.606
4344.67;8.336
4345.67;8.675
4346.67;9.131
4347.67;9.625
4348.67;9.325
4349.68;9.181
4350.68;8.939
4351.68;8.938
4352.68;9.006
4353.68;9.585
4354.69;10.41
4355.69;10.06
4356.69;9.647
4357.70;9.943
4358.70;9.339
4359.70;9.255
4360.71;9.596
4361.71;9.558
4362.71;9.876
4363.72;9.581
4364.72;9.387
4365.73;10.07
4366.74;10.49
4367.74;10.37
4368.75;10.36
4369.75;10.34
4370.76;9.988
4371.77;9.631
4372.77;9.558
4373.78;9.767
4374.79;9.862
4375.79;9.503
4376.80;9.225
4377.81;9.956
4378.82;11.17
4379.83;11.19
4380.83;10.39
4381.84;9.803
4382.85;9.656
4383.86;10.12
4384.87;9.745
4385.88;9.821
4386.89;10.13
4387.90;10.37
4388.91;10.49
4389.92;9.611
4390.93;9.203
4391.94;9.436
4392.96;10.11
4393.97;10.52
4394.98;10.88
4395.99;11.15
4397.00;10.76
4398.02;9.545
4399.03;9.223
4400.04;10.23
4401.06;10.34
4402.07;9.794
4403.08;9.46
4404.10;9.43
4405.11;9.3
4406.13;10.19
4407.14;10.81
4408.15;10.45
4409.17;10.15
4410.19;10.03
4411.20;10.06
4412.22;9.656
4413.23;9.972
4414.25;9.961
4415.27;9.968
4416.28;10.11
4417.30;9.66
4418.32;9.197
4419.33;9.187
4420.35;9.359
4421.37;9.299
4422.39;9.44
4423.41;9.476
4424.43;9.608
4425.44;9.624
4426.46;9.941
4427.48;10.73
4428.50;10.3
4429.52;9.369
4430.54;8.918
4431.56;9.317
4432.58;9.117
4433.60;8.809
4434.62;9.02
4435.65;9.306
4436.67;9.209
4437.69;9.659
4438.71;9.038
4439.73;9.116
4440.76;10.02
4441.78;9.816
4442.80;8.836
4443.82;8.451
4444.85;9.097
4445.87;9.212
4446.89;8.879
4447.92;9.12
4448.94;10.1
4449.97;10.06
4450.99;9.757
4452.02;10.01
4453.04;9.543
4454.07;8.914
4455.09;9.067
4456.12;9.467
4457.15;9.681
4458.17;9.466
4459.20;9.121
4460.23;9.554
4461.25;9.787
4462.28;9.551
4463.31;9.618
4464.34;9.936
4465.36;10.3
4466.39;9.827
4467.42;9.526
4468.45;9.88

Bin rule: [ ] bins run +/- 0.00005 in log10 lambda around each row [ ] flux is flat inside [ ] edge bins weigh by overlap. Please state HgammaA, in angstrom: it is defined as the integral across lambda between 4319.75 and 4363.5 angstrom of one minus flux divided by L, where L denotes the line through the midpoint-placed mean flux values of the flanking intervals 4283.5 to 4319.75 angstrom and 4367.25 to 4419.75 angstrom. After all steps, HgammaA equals 4.0 angstrom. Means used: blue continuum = 9.42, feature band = 8.79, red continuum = 10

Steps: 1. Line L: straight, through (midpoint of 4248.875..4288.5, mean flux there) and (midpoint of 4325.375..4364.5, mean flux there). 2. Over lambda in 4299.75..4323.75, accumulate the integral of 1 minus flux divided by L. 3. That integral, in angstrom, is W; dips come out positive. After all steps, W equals -0.8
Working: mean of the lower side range 9.69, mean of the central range 9.44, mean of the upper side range 8.75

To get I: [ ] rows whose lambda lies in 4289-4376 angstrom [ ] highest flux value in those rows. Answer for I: 10.49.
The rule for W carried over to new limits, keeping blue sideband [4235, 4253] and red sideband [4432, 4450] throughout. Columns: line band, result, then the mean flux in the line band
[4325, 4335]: 0.37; 9.14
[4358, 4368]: -0.34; 9.75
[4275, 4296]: 0.23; 9.48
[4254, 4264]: 0.07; 9.58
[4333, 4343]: 2.16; 7.42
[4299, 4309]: 0.35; 9.21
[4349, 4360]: -0.05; 9.48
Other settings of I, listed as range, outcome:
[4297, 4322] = 10.07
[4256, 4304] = 10.59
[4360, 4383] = 11.19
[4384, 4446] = 11.15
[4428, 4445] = 10.3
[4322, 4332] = 9.458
